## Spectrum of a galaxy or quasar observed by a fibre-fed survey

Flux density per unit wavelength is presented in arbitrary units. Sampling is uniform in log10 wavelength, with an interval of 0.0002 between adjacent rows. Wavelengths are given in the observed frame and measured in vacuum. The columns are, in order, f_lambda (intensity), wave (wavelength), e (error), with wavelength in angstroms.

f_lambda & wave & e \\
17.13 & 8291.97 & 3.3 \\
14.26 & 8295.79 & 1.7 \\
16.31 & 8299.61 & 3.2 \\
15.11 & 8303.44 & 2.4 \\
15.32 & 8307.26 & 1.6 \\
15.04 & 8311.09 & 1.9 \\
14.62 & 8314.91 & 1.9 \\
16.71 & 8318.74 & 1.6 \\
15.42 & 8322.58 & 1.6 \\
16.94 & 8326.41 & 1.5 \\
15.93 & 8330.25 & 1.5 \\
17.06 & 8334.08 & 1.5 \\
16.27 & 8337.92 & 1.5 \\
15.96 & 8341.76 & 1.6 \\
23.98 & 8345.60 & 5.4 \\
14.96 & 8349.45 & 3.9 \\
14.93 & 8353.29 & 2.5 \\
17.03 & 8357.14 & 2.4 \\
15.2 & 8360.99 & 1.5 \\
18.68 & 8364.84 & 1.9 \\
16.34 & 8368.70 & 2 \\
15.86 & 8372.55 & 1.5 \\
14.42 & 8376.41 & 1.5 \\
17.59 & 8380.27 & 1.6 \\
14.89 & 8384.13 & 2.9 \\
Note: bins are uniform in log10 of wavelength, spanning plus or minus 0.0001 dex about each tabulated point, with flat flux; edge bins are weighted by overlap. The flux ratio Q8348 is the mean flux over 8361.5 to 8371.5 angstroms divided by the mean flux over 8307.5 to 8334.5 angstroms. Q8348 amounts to 1.1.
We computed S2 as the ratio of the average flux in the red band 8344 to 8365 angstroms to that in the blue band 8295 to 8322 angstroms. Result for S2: 1.12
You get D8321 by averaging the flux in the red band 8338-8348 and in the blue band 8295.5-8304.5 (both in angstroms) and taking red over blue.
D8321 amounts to 1.2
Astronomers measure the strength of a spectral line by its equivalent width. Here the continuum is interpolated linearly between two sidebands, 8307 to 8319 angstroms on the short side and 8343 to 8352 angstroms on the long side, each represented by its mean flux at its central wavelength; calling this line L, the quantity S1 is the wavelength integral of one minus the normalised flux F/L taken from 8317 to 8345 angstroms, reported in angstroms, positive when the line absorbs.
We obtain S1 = 0.8 angstroms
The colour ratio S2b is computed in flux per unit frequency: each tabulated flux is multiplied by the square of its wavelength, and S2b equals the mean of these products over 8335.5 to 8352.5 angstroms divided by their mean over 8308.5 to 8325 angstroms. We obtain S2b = 1.14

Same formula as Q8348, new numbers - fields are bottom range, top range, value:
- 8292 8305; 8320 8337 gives 1.05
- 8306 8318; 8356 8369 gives 1.11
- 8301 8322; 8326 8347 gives 1.14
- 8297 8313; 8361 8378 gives 1.05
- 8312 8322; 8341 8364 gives 1.10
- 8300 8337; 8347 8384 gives 1.02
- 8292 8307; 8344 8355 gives 1.15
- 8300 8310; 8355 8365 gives 1.08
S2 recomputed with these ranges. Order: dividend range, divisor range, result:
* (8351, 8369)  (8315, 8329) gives 1.02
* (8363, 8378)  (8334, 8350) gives 0.91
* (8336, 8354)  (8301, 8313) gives 1.14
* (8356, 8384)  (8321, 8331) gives 1.01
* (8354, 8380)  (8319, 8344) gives 0.99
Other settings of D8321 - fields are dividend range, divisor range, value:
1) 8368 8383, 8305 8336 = 1.01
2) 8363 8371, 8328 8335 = 1.06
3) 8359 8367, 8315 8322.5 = 1.07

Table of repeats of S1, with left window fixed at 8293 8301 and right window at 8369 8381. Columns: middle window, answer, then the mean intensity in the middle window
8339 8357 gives -1.91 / 17.4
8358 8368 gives -0.69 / 16.9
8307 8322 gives 0.08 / 15.4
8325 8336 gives -0.72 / 16.6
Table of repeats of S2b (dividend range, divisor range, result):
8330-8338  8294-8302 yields 1.09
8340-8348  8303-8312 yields 1.31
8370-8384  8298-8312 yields 1.04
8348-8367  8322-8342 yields 1.00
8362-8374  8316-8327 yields 1.06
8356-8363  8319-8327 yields 1.00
